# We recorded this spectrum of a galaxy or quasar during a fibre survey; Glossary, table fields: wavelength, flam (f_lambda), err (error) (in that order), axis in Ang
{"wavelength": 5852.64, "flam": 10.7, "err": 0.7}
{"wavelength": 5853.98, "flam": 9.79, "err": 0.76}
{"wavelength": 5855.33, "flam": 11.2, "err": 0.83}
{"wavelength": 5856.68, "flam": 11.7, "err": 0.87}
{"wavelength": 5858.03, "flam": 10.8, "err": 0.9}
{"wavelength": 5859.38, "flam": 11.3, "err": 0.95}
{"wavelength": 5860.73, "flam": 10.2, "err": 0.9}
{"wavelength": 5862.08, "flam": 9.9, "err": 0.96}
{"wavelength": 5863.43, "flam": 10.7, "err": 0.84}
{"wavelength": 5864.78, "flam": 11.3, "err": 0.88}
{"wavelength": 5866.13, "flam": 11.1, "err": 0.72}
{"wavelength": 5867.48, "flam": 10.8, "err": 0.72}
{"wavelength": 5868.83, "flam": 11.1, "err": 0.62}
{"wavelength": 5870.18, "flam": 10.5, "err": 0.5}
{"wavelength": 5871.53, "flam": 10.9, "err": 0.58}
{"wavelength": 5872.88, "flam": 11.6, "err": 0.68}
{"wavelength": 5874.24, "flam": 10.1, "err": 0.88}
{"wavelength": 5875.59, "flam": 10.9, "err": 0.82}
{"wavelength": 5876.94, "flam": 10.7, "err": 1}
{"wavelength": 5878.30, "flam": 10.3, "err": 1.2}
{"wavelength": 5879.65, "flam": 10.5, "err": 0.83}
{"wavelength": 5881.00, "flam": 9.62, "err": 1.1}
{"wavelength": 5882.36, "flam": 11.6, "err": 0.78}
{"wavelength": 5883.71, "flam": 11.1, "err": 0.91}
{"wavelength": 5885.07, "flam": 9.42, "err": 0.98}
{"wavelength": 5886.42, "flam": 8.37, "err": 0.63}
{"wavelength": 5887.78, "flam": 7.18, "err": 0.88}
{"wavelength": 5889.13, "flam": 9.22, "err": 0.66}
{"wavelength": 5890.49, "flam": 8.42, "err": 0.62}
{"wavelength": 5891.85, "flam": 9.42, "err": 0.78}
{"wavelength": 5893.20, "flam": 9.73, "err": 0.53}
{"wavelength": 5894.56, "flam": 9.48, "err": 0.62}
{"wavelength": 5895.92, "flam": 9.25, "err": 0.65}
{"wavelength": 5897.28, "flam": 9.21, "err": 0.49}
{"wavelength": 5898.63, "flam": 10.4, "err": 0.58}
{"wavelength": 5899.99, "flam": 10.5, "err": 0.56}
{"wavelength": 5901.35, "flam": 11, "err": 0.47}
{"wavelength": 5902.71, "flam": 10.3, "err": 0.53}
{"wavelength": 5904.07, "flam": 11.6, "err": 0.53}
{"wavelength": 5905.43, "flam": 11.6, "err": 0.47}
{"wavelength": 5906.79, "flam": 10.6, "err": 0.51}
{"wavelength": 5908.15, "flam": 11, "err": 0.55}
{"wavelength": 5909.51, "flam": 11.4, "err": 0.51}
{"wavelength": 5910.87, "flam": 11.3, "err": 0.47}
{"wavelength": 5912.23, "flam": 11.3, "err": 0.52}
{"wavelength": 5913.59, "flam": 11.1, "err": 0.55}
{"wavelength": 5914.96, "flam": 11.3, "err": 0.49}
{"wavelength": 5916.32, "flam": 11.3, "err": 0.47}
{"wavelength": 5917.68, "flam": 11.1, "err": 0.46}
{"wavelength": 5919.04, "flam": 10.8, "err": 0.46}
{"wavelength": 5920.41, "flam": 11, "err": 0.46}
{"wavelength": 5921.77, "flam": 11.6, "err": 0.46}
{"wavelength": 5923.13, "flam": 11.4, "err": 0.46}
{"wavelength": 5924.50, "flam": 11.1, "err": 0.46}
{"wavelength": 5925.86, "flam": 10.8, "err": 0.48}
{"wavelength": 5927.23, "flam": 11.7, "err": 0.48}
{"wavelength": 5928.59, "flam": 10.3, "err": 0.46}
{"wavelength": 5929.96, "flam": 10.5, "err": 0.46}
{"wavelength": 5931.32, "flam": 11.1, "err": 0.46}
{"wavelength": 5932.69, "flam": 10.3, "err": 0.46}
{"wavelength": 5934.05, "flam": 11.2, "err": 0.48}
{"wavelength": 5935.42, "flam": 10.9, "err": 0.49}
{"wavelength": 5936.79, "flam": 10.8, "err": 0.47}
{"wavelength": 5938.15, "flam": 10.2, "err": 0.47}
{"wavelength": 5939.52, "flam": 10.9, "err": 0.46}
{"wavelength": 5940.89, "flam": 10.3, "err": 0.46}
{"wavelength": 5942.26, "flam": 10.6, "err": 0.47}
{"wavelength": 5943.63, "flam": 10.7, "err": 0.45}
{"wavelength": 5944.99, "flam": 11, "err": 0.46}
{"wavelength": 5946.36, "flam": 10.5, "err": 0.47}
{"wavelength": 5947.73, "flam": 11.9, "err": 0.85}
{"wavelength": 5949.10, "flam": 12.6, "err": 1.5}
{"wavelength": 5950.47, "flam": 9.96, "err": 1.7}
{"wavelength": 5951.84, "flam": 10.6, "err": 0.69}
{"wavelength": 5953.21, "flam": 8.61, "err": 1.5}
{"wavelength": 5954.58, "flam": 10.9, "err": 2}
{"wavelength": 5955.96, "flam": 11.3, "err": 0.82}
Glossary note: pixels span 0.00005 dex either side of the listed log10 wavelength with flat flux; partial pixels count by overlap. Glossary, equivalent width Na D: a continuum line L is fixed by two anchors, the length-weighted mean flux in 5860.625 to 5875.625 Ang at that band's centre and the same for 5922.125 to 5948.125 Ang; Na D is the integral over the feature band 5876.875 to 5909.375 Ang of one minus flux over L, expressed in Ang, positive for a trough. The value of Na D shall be 2.32 Ang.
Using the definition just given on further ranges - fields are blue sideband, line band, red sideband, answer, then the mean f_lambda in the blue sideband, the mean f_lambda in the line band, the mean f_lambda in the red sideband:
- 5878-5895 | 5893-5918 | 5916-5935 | -1.1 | 9.55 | 10.7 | 11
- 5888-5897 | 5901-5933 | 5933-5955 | -3.8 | 9.14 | 11.1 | 10.7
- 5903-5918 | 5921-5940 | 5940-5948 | 0.1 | 11.2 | 10.9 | 10.8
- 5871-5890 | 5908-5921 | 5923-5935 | -0.6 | 10.1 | 11.2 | 10.9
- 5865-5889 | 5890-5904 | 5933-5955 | 0.8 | 10.3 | 9.87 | 10.7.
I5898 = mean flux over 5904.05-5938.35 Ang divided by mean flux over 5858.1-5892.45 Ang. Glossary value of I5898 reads 1.08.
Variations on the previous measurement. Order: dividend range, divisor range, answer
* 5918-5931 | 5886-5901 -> 1.19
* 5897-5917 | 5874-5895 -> 1.12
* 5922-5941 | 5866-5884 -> 1.01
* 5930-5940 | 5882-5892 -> 1.16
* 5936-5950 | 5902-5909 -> 0.99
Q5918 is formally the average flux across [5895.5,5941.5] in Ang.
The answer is 10.9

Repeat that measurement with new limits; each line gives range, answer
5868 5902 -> 10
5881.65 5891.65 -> 9.33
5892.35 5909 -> 10.4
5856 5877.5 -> 10.9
